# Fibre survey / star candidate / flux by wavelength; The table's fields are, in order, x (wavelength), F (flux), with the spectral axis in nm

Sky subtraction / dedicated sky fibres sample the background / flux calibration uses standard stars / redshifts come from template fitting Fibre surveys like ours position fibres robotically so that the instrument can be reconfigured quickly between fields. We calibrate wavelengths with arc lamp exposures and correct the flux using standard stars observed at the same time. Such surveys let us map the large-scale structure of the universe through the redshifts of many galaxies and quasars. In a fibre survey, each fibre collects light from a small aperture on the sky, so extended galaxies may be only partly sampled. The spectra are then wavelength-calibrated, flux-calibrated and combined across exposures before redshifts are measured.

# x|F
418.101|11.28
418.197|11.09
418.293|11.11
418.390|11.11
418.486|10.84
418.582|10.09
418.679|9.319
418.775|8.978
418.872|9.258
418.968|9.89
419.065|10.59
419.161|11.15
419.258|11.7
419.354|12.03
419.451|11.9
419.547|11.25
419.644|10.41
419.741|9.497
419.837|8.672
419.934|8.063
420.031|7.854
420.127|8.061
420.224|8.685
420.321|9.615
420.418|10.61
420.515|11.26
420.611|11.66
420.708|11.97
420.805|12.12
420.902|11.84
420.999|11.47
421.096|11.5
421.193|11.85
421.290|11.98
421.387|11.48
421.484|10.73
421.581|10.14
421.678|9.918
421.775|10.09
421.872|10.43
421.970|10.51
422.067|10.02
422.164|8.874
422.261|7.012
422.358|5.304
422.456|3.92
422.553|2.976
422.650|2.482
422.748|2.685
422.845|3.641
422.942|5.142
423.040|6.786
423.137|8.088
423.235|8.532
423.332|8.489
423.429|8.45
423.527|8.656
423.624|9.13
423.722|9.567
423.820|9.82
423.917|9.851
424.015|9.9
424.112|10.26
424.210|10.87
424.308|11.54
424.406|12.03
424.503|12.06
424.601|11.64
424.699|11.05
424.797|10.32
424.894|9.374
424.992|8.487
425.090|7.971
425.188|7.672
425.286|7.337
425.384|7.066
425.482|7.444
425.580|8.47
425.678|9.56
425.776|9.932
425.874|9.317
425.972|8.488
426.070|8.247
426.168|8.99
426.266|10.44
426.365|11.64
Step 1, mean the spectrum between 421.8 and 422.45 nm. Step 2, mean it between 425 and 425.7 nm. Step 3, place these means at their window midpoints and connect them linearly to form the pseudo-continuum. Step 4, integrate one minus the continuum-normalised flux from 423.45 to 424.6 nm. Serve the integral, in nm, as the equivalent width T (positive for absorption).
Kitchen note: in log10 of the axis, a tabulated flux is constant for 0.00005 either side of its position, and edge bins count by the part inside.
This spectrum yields -0.32 nm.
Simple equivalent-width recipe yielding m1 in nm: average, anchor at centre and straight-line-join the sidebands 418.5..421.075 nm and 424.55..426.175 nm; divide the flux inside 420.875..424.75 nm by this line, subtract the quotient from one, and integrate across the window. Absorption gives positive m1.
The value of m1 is 0.22 nm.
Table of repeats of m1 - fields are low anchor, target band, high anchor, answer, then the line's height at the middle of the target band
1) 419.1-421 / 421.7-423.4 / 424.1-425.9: 0.543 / 10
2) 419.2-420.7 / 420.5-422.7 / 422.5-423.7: -0.325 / 8.14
